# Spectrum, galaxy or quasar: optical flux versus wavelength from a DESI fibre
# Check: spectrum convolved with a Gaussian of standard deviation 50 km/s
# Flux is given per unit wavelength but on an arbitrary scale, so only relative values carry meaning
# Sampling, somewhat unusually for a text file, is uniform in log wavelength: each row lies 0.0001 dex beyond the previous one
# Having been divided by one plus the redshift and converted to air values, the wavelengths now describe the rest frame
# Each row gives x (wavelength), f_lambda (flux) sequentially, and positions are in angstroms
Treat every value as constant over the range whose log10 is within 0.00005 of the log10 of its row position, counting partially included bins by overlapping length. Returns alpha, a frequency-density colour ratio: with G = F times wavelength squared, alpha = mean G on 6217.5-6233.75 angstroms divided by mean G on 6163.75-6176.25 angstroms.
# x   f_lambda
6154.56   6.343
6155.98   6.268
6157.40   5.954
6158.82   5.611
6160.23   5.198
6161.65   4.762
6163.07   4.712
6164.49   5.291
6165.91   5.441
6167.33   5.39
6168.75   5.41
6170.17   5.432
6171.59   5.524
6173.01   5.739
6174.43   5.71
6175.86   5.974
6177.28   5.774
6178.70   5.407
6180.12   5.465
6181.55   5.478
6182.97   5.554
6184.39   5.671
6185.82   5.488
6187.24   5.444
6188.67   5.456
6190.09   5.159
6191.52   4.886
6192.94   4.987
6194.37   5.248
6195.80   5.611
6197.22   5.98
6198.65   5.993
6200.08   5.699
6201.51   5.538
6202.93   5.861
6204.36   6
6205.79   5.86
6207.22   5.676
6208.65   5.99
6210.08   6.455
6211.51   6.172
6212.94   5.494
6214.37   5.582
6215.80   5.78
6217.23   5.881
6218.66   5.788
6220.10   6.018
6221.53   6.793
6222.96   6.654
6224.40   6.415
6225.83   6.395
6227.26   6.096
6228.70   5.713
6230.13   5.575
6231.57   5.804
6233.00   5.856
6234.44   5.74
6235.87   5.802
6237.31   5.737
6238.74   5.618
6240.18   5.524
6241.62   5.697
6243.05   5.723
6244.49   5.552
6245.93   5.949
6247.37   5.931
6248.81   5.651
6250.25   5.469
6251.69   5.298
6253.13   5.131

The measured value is 1.12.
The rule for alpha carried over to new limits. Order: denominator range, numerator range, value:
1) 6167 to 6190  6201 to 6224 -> 1.09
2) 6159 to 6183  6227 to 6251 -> 1.08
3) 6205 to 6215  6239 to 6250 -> 0.98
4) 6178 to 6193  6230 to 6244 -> 1.08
